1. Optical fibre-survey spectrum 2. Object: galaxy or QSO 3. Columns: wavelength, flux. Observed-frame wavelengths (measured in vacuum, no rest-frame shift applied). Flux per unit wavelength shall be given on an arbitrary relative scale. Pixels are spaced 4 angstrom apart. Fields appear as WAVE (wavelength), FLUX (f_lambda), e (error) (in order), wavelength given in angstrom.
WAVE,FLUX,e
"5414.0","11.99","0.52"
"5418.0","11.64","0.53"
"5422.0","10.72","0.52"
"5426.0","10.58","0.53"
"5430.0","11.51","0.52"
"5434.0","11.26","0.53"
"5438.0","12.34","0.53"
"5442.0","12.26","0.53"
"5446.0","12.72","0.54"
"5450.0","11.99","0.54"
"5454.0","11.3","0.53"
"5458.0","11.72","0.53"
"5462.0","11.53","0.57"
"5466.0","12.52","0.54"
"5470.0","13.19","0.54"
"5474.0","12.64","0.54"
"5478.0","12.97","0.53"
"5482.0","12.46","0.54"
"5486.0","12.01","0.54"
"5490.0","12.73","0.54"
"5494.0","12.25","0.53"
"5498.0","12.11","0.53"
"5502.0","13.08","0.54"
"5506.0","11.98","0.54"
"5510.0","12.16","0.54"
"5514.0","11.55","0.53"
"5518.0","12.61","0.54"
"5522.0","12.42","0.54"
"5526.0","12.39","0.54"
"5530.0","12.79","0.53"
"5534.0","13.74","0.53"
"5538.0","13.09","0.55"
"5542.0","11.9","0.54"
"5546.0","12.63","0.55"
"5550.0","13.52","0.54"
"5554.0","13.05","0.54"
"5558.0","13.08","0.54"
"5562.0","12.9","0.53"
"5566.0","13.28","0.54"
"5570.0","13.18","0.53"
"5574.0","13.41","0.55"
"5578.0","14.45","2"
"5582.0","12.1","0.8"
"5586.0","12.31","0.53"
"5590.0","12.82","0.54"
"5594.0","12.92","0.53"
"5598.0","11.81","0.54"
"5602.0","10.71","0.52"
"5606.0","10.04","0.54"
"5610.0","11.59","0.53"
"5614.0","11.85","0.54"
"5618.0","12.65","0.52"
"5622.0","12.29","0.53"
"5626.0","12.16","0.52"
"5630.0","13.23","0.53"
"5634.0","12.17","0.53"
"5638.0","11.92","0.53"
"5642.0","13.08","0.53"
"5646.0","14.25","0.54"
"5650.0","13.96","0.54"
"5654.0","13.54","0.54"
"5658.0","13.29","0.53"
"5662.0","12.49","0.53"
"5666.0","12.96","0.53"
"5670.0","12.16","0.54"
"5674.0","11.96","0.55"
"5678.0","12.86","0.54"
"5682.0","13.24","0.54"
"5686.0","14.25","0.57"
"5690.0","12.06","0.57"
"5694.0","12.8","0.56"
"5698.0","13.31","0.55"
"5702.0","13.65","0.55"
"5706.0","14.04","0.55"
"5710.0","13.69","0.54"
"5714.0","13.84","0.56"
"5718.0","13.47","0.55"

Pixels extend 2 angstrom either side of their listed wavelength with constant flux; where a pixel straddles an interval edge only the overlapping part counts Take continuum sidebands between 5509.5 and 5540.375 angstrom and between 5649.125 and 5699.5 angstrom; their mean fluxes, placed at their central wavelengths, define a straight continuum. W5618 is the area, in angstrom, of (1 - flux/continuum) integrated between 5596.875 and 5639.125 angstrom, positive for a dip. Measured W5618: 3.2 angstrom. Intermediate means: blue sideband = 12.6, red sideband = 13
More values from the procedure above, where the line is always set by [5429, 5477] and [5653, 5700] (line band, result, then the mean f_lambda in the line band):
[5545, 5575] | -1.6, 13.1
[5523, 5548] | -0.7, 12.7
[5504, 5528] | 0.3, 12.2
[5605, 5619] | 1.2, 11.6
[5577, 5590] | -0.3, 12.8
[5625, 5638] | 0.3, 12.5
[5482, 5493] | -0.1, 12.4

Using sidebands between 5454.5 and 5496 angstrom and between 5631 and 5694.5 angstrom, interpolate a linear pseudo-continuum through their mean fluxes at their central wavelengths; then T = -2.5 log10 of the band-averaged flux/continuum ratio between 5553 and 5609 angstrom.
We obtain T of 0.01 mag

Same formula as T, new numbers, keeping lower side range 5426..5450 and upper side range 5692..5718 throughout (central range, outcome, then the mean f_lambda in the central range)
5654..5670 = 0.03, 12.9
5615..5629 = 0.05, 12.4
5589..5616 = 0.11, 11.6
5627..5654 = 0.00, 13.1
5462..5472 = -0.05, 12.6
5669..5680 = 0.09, 12.3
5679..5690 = 0.01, 13.4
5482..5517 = 0.00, 12.3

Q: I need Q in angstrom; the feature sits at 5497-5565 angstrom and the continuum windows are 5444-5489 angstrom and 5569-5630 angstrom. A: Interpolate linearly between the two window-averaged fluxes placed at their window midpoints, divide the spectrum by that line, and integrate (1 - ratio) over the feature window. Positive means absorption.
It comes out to -2.04 angstrom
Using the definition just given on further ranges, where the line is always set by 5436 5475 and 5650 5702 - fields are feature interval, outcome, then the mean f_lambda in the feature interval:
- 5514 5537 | -0.4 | 12.7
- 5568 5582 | -0.9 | 13.5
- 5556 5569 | -0.5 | 13.1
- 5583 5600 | 0.3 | 12.4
